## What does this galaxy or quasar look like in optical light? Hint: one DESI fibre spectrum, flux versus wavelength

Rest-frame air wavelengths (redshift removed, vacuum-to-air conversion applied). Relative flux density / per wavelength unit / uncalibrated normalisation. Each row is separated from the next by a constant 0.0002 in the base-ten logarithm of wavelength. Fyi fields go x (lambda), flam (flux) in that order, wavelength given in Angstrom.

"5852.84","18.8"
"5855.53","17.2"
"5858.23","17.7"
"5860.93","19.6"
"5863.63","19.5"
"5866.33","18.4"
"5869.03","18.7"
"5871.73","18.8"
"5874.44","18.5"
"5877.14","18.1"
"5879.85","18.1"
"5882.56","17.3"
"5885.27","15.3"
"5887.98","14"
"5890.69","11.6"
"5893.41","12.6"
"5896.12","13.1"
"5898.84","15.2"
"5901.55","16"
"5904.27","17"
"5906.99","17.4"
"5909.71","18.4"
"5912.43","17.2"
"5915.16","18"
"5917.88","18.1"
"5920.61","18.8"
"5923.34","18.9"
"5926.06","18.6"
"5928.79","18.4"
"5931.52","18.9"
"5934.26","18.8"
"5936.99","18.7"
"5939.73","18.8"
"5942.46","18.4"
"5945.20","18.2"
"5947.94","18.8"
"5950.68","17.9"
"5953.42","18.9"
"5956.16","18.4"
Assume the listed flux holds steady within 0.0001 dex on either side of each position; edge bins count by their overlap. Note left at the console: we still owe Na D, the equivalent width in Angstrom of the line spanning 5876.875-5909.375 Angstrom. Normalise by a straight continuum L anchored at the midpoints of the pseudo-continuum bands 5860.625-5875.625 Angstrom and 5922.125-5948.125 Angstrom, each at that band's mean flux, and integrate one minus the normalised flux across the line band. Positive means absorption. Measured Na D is 5.72 Angstrom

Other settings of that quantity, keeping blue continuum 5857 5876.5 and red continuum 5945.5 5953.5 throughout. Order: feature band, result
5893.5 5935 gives 2.7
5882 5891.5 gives 2.1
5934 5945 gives -0.1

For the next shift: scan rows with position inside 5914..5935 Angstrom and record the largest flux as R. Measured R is 18.9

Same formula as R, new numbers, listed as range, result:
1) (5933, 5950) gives 18.8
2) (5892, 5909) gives 17.4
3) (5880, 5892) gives 17.3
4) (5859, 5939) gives 19.6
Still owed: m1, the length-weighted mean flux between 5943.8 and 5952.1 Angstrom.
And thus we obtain 18.3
